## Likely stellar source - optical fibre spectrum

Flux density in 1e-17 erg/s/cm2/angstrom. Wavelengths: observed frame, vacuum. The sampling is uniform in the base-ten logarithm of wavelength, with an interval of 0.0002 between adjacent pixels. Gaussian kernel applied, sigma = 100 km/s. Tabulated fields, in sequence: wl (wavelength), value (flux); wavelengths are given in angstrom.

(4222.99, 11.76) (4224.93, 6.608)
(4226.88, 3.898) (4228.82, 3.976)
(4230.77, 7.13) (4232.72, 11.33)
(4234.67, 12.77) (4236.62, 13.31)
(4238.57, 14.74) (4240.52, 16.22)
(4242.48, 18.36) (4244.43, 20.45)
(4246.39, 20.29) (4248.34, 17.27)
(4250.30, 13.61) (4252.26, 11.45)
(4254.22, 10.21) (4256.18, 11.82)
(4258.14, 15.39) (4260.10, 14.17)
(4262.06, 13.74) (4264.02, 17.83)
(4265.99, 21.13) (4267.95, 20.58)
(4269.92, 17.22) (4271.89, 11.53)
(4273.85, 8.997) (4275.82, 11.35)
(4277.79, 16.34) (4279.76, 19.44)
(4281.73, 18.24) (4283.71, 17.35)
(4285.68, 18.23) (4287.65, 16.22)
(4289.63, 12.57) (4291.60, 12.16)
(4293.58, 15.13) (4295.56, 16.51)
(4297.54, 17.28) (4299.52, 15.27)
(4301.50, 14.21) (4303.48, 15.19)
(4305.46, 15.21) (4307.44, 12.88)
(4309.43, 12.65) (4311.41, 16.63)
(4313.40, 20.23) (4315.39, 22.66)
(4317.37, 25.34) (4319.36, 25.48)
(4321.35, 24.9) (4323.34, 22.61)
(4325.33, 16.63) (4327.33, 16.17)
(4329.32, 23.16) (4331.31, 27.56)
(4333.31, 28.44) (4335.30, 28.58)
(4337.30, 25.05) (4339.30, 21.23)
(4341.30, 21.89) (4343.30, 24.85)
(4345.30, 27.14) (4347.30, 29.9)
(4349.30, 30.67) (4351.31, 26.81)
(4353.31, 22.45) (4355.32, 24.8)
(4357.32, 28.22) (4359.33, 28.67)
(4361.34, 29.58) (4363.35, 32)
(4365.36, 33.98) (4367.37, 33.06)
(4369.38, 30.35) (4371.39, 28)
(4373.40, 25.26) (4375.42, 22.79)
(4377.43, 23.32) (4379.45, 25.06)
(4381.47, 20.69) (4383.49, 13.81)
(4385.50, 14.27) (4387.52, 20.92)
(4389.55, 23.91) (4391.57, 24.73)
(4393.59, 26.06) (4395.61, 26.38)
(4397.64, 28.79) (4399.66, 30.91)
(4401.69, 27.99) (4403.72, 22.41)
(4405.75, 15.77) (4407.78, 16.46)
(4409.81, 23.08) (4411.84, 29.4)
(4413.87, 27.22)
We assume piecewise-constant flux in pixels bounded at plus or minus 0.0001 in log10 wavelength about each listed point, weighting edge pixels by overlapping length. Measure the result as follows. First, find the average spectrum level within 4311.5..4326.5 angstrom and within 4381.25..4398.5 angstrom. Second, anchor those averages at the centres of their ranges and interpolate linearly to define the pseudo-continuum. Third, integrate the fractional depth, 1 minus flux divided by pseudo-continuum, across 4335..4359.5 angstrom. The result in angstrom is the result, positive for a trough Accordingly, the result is -4.3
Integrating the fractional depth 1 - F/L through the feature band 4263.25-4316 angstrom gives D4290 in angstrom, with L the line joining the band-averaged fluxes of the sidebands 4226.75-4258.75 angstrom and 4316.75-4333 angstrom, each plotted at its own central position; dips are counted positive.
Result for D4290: 7.4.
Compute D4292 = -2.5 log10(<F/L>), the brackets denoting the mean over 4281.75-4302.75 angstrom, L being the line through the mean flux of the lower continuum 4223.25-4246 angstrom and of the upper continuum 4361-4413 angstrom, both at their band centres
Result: 0.08 mag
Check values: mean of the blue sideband 11.9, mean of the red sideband 24.9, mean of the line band 15.6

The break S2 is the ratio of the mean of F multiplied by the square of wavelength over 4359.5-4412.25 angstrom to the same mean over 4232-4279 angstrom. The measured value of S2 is 1.76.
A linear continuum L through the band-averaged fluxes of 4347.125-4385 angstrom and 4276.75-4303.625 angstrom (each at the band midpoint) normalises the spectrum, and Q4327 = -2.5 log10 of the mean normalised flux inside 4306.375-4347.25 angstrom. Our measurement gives -0.06 mag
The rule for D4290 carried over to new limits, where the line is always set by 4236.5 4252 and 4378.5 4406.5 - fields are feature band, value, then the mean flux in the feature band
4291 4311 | 4.6 angstrom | 14.8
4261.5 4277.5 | 2.1 angstrom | 15.4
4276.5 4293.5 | 2.1 angstrom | 16.2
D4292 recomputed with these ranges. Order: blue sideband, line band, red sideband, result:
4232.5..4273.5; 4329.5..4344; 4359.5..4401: -0.14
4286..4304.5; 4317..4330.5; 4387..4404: -0.21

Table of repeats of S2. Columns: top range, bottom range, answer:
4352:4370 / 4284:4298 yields 1.95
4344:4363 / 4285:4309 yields 1.90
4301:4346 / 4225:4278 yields 1.60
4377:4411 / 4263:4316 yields 1.49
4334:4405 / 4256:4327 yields 1.59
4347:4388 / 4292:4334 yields 1.39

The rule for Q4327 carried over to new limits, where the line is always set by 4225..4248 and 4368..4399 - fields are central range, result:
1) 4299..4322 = 0.01 mag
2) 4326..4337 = -0.22 mag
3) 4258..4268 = -0.15 mag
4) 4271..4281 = 0.16 mag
